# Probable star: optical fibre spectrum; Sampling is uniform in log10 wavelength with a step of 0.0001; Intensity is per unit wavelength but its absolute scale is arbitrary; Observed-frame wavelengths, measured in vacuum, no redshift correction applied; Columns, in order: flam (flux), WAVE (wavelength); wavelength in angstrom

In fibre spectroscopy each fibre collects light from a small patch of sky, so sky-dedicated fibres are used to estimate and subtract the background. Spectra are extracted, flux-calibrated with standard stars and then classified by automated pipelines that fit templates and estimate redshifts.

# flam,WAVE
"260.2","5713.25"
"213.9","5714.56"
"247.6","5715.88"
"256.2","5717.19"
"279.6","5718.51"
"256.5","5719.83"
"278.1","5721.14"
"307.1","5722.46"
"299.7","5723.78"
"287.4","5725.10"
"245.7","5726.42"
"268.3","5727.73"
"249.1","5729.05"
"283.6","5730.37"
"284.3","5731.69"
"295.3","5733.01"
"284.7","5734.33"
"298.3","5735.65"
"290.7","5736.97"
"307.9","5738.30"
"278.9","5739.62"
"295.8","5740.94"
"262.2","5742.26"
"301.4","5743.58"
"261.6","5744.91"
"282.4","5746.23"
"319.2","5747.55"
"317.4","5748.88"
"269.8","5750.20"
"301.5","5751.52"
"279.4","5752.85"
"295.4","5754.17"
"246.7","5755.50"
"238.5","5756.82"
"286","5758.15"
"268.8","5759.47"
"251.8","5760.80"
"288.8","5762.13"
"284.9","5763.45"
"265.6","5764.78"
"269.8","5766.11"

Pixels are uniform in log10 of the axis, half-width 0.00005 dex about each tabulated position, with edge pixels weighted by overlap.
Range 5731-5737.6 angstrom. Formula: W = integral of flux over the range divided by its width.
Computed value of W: 291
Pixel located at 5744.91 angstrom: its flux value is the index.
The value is 261.6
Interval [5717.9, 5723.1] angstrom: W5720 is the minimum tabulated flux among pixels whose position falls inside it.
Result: 256.5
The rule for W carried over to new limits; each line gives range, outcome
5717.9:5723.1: 280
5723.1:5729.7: 270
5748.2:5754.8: 293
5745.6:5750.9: 298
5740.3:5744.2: 287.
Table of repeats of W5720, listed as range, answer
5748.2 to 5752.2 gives 269.8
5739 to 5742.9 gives 262.2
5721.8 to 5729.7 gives 245.7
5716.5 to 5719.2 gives 256.2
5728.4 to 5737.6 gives 249.1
